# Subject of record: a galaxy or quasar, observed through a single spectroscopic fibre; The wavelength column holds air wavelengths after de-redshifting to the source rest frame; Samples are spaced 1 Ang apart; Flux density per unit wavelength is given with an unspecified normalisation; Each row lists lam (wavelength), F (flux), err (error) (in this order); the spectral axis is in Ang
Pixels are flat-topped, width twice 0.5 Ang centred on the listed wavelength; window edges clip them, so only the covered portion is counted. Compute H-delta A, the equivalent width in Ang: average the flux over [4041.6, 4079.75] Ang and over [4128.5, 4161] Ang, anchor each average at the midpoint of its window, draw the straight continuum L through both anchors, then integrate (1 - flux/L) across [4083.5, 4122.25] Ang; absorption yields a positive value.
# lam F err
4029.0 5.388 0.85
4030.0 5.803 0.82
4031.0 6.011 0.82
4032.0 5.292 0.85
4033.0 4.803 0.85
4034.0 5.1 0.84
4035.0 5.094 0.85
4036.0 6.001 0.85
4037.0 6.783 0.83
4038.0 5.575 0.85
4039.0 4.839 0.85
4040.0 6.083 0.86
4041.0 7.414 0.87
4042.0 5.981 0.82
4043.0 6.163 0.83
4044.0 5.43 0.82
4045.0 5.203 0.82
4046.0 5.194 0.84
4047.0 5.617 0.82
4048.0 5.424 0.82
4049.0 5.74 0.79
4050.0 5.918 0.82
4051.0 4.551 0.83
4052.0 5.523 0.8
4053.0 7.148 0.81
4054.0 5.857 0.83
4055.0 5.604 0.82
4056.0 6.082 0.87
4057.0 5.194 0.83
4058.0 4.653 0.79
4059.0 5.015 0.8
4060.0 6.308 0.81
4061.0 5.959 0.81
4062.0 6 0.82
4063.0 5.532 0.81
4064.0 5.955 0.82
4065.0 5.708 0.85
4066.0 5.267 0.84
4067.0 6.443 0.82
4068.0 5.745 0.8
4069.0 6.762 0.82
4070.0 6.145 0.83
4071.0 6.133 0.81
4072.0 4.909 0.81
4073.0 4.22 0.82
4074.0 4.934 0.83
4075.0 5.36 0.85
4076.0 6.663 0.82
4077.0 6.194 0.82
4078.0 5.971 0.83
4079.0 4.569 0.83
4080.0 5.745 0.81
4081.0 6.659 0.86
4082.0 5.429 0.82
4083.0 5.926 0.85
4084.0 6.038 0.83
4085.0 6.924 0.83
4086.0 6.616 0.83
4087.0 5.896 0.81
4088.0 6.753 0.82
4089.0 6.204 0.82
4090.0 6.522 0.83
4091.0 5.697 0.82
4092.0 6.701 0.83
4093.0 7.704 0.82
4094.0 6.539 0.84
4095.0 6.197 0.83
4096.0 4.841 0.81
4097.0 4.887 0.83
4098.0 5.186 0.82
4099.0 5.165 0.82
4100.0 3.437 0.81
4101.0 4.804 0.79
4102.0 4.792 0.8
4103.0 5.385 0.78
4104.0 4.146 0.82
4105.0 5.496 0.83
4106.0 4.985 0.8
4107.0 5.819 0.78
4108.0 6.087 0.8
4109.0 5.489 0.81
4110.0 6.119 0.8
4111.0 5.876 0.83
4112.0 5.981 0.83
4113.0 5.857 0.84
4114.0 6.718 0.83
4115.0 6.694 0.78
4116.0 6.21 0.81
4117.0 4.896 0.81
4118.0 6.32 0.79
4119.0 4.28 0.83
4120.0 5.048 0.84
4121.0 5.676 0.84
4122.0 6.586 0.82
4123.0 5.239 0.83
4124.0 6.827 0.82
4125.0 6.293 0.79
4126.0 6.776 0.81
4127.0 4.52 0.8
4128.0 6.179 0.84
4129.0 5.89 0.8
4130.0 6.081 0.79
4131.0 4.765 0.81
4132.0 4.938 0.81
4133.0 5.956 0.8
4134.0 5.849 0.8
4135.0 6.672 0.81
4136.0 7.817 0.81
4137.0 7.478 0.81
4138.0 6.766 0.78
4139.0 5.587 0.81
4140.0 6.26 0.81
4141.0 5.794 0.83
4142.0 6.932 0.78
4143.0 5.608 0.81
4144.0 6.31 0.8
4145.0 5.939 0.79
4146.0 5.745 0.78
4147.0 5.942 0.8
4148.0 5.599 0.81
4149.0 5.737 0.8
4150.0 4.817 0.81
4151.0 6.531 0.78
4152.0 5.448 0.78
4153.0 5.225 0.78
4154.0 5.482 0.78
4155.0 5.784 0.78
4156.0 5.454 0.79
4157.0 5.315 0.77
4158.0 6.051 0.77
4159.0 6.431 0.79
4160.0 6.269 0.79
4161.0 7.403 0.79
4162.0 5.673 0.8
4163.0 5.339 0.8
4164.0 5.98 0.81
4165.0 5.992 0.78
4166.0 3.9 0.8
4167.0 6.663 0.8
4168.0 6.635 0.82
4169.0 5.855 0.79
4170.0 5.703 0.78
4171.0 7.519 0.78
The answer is 0.4 Ang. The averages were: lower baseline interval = 5.66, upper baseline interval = 5.97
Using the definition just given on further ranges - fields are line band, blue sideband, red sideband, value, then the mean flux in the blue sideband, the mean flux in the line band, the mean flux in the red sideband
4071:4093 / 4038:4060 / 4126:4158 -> -0.8 Ang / 5.66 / 5.95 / 5.9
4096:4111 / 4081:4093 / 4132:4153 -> 2.7 Ang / 6.32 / 5.14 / 6.09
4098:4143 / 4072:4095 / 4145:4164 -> 1.0 Ang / 6.04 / 5.78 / 5.8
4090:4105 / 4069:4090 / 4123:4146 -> 1.4 Ang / 5.9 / 5.43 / 6.12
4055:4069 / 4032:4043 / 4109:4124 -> 0.2 Ang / 5.76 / 5.72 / 5.84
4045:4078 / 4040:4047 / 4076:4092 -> 1.7 Ang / 5.89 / 5.68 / 6.11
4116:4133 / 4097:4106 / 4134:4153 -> -0.4 Ang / 4.82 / 5.67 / 6.13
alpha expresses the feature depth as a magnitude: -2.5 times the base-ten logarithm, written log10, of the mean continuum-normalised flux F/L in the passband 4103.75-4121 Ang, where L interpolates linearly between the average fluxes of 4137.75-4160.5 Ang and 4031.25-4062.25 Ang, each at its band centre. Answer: 0.02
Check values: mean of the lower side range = 5.66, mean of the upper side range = 5.86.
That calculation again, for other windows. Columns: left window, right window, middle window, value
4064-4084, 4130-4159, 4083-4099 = -0.06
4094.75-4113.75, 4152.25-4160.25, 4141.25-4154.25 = -0.03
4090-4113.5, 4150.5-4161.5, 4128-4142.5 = -0.07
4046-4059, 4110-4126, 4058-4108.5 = 0.00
